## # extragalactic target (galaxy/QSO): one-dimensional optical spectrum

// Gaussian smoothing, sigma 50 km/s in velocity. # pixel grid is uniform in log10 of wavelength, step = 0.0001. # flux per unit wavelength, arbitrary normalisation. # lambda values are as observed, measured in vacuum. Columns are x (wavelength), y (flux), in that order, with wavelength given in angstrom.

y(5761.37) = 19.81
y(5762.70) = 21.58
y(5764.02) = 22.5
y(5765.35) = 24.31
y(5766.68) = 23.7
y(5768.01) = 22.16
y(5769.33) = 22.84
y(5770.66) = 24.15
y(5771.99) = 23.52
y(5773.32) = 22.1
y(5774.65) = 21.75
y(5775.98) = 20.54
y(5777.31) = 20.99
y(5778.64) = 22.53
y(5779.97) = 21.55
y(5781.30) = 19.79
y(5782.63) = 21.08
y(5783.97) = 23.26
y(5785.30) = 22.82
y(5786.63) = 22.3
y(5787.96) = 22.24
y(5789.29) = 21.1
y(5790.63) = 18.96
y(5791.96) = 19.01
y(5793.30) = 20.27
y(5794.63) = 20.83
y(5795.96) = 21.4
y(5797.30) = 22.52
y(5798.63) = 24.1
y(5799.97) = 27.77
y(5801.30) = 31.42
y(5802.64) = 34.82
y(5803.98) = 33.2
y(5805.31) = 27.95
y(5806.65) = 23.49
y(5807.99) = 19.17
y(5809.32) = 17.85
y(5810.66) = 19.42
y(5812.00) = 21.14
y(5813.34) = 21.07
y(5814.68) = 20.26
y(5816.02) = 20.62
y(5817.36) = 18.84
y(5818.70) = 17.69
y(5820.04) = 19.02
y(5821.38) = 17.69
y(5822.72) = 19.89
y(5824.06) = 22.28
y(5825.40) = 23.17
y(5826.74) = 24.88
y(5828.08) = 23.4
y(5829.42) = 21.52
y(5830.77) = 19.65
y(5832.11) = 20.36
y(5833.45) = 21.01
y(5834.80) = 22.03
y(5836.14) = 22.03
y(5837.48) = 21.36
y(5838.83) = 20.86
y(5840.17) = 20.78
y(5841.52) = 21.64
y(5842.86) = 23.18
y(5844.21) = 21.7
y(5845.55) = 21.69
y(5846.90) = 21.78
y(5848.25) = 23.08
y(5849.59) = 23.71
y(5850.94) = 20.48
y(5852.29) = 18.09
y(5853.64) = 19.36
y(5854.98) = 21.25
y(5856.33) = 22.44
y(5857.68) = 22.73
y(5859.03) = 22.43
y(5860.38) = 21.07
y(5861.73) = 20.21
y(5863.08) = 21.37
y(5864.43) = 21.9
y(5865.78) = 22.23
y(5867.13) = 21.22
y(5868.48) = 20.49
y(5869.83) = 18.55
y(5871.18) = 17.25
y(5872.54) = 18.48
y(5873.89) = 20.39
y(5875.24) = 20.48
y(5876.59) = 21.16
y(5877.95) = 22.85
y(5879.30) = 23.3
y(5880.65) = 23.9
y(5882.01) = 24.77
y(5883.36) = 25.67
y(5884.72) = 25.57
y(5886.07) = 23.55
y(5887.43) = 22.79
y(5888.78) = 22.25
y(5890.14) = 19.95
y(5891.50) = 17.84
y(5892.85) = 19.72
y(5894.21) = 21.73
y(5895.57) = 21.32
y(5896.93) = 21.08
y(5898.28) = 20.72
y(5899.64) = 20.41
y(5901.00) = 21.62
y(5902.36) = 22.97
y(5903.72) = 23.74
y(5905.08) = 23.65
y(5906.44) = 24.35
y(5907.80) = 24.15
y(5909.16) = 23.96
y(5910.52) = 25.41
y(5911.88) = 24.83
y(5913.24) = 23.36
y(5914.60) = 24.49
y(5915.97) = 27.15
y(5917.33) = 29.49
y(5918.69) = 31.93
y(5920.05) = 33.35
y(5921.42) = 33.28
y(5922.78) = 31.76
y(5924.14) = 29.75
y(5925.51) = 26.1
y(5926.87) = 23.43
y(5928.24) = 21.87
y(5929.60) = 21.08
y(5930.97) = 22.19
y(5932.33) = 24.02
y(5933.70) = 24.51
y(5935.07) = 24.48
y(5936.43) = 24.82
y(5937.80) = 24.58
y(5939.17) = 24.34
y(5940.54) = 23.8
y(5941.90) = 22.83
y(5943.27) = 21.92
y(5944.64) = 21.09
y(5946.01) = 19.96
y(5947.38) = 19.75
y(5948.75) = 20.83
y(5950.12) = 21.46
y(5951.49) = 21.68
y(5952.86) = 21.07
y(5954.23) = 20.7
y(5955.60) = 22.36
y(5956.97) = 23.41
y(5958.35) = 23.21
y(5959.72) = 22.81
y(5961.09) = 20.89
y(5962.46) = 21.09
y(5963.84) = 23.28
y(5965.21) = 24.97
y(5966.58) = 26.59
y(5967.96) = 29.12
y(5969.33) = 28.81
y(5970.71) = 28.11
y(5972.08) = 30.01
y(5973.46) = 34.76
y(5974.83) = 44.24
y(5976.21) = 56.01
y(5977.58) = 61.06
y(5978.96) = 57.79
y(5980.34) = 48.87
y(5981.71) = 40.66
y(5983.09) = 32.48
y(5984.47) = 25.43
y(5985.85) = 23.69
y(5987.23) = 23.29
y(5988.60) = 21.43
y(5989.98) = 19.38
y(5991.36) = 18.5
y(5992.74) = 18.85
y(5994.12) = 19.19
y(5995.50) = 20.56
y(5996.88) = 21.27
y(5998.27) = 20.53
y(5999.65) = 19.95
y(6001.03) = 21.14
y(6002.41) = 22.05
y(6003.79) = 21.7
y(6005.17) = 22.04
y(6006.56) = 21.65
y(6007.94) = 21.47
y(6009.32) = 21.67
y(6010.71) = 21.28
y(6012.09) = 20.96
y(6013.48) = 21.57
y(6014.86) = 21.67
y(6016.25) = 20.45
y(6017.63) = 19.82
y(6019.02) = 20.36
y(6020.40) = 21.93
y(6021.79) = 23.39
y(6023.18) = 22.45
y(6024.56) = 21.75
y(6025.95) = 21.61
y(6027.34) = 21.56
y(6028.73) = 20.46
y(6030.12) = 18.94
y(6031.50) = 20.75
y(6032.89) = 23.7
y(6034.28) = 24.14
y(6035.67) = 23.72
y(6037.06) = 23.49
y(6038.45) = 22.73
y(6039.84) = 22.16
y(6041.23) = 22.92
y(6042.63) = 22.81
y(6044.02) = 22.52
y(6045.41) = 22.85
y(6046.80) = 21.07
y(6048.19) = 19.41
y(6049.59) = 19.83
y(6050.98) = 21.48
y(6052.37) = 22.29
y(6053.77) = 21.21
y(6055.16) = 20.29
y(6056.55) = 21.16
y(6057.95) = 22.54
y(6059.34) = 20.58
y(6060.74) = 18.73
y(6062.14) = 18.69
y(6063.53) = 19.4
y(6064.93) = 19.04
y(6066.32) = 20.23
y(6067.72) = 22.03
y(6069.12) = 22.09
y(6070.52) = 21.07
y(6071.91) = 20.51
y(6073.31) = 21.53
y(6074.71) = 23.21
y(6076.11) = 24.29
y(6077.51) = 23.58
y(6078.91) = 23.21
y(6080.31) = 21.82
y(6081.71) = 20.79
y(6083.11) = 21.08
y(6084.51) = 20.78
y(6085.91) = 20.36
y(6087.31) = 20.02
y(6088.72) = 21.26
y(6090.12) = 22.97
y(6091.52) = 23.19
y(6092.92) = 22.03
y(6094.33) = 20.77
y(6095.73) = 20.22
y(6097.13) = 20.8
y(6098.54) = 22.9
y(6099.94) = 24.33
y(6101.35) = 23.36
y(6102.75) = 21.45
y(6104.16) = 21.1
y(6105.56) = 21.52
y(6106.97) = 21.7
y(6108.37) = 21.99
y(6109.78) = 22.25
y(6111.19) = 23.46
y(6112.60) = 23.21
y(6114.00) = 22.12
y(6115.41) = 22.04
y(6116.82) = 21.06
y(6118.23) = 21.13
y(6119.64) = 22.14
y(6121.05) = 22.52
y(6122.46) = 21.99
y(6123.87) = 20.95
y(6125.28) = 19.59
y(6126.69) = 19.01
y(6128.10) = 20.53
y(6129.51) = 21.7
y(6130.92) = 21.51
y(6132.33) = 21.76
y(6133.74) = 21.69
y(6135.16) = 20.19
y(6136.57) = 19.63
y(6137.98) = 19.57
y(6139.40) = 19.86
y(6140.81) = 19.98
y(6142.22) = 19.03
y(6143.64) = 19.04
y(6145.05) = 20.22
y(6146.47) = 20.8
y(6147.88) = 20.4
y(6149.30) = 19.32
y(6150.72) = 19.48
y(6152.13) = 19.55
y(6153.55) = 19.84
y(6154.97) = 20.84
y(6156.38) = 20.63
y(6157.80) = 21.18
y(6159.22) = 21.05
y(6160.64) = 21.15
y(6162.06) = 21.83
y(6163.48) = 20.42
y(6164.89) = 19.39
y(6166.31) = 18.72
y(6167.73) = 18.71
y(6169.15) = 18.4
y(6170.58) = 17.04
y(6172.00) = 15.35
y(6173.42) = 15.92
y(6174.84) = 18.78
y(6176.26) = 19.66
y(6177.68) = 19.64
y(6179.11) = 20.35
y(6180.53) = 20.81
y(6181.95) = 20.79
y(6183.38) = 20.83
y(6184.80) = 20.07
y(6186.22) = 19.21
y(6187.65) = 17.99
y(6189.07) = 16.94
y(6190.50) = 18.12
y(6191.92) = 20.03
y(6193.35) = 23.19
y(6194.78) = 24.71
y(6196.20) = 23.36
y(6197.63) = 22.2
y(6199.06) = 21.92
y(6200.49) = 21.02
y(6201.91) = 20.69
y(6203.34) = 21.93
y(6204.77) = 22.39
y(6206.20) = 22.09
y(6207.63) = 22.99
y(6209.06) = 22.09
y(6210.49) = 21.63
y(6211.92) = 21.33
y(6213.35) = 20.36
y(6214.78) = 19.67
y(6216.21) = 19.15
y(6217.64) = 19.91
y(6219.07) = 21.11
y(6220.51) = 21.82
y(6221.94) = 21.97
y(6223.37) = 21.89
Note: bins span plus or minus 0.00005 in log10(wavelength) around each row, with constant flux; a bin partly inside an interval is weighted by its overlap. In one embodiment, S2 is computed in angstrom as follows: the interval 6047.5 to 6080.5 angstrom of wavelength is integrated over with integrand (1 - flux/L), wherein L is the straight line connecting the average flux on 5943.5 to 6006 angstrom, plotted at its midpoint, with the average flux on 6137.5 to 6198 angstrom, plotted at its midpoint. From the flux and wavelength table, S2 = 3.3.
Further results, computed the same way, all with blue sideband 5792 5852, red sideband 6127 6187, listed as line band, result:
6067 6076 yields -0.63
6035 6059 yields -1.44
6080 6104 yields -1.55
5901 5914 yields -1.38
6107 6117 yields -1.06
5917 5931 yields -4.13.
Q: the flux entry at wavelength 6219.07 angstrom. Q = 21.11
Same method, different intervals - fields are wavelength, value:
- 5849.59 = 23.71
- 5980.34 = 48.87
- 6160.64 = 21.15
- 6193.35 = 23.19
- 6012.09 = 20.96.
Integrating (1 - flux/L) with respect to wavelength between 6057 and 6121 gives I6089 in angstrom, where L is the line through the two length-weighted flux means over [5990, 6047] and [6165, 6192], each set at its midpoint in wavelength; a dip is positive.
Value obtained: -4.2 angstrom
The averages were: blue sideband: 21.5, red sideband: 18.8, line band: 21.6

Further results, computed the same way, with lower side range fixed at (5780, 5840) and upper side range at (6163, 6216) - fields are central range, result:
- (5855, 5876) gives 1.0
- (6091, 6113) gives -1.6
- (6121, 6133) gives -0.3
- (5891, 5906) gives 0.2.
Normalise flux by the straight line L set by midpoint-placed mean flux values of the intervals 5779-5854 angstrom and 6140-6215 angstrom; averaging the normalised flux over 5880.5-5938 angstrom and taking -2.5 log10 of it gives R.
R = -0.13 mag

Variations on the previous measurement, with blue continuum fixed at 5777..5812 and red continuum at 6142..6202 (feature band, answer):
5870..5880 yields 0.10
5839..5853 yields 0.05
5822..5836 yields 0.05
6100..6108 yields -0.08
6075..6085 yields -0.08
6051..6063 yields 0.01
